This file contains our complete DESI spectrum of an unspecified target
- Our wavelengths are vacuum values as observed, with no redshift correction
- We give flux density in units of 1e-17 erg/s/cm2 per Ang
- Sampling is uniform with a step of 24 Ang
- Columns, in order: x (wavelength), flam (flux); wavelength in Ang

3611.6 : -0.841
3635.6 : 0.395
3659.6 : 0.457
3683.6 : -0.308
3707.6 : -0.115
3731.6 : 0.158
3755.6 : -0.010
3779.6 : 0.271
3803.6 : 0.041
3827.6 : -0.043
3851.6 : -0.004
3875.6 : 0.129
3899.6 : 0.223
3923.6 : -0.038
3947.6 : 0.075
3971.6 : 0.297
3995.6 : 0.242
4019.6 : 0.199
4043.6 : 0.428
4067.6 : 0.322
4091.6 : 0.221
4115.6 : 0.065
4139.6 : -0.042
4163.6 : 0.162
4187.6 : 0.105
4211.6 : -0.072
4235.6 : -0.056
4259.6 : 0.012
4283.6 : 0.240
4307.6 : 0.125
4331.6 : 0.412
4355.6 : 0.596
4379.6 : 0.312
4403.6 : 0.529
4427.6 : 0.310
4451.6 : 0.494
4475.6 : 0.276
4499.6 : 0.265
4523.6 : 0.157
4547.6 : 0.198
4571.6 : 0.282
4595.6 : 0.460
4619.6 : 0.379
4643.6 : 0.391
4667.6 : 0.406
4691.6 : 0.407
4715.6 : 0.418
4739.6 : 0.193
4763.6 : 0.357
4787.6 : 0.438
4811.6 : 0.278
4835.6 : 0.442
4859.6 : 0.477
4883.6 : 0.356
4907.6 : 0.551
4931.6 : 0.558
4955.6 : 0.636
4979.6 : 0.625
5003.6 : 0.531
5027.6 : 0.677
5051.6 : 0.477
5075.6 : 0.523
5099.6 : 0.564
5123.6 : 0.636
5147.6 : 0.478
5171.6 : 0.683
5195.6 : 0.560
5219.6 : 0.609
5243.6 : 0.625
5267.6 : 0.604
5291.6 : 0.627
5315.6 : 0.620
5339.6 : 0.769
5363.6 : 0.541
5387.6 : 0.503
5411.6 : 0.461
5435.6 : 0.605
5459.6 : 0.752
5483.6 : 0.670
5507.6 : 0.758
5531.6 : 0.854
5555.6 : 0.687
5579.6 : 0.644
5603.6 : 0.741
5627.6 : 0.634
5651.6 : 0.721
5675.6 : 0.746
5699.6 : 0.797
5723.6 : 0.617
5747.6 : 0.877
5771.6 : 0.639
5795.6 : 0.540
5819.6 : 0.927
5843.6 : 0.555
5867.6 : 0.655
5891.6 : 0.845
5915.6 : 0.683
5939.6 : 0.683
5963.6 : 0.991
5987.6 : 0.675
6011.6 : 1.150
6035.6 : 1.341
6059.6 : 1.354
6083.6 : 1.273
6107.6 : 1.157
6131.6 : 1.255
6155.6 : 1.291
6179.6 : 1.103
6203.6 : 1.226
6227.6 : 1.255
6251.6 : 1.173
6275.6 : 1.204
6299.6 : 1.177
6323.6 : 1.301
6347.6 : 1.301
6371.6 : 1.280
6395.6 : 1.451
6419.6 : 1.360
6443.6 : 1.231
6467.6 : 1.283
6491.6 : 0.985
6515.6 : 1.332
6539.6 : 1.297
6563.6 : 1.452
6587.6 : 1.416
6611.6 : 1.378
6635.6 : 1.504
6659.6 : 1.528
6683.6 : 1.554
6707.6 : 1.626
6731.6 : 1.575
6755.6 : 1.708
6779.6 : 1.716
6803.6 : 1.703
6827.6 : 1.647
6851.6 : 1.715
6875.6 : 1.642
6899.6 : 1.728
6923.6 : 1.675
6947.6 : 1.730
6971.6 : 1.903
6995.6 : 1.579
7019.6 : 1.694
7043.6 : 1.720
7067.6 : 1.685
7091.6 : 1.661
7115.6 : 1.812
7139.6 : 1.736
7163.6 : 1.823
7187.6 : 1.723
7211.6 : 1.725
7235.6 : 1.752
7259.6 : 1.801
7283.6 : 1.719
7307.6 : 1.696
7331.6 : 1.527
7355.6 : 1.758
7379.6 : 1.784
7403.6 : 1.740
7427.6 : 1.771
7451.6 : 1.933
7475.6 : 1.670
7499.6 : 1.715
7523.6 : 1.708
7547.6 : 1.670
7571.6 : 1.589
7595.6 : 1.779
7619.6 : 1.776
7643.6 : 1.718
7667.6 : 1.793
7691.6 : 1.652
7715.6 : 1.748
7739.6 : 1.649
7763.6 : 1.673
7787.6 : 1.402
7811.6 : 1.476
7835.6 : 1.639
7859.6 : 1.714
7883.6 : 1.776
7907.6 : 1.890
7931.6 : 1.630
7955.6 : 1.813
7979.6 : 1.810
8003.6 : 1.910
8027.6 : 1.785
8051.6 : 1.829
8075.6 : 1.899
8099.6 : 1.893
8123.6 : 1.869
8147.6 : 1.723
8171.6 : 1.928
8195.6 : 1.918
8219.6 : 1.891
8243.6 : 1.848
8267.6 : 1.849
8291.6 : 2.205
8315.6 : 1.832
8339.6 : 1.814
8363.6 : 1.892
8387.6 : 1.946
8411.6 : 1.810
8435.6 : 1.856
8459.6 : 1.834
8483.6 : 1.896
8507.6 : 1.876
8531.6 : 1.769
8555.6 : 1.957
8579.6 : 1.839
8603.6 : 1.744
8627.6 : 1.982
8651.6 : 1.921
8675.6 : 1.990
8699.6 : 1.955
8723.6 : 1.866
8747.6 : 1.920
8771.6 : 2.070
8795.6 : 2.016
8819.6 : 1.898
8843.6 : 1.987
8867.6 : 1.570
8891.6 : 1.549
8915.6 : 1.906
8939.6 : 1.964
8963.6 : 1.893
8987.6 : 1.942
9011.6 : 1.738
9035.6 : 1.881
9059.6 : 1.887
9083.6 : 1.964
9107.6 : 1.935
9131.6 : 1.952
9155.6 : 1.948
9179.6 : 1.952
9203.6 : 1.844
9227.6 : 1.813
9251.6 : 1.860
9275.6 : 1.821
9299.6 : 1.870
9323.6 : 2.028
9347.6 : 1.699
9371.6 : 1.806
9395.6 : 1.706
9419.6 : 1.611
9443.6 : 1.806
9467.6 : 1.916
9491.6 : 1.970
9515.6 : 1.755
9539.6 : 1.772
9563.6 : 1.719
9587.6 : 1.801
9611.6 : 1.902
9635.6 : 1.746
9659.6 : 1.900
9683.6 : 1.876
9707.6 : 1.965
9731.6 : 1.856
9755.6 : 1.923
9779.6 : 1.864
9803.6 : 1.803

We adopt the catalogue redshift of 0.51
